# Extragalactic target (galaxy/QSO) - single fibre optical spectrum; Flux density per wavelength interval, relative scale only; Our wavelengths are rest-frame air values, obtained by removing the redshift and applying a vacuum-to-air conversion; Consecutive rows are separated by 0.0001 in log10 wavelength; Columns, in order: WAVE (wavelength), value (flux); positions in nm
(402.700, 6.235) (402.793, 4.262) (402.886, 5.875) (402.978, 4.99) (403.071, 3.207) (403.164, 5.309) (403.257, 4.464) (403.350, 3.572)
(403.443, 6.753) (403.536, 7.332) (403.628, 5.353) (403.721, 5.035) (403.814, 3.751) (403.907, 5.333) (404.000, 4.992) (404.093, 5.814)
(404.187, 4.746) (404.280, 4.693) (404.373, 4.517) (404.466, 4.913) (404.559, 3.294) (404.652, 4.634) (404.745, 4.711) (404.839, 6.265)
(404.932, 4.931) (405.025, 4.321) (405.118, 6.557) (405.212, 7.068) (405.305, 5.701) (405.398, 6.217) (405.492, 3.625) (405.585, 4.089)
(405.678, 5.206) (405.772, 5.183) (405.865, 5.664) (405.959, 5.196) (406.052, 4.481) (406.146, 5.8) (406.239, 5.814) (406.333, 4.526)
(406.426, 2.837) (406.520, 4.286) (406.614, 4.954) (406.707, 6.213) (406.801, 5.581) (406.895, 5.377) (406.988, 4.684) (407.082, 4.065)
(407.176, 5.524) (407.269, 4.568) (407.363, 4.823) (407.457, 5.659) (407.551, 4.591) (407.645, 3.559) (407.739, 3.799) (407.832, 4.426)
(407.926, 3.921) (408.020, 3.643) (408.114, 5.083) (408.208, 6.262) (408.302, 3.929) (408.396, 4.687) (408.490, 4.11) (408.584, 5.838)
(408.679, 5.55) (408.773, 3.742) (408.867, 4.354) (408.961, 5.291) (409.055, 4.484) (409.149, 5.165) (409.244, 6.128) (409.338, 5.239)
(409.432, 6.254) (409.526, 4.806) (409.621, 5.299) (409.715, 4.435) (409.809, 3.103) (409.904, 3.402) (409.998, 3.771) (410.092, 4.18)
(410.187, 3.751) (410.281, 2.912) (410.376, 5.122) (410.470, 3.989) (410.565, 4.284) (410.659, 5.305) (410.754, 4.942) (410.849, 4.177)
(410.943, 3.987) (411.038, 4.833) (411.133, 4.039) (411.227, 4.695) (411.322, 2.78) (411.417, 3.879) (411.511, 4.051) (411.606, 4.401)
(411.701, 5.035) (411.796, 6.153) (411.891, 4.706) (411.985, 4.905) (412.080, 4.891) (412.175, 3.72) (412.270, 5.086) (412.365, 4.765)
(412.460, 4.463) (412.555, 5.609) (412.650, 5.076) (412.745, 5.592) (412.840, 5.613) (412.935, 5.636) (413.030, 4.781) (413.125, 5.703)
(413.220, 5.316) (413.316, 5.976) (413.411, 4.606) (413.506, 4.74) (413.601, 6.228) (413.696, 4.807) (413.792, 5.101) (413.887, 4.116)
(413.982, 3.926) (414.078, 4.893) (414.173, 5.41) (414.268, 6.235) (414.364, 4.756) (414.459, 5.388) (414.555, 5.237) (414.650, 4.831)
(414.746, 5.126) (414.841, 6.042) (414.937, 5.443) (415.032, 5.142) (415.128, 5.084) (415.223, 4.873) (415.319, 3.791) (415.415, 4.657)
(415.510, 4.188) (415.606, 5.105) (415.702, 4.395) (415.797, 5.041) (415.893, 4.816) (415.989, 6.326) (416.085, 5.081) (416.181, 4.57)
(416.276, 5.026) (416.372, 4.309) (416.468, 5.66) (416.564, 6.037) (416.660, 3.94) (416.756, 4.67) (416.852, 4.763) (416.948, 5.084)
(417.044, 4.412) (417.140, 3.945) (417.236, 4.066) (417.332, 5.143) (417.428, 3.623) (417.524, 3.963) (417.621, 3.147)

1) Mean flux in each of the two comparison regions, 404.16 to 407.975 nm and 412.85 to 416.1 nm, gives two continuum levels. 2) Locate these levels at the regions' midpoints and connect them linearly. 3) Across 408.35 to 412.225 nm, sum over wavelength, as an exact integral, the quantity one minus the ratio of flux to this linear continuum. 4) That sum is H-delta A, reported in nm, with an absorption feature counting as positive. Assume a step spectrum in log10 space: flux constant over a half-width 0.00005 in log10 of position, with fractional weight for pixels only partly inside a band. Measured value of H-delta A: 0.35 nm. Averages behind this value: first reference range 4.9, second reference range 5.09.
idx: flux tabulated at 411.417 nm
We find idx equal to 3.879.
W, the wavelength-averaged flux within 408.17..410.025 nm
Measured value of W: 4.8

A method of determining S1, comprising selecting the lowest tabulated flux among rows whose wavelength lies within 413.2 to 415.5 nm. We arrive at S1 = 3.791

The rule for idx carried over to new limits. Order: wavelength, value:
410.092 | 4.18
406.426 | 2.837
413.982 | 3.926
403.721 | 5.035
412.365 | 4.765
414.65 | 4.831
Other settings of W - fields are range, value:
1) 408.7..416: 4.8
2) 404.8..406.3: 5.37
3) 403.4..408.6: 4.97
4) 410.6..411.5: 4.28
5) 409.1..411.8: 4.46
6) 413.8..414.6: 5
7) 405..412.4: 4.73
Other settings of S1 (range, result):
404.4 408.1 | 2.837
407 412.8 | 2.78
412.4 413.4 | 4.463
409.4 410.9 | 2.912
